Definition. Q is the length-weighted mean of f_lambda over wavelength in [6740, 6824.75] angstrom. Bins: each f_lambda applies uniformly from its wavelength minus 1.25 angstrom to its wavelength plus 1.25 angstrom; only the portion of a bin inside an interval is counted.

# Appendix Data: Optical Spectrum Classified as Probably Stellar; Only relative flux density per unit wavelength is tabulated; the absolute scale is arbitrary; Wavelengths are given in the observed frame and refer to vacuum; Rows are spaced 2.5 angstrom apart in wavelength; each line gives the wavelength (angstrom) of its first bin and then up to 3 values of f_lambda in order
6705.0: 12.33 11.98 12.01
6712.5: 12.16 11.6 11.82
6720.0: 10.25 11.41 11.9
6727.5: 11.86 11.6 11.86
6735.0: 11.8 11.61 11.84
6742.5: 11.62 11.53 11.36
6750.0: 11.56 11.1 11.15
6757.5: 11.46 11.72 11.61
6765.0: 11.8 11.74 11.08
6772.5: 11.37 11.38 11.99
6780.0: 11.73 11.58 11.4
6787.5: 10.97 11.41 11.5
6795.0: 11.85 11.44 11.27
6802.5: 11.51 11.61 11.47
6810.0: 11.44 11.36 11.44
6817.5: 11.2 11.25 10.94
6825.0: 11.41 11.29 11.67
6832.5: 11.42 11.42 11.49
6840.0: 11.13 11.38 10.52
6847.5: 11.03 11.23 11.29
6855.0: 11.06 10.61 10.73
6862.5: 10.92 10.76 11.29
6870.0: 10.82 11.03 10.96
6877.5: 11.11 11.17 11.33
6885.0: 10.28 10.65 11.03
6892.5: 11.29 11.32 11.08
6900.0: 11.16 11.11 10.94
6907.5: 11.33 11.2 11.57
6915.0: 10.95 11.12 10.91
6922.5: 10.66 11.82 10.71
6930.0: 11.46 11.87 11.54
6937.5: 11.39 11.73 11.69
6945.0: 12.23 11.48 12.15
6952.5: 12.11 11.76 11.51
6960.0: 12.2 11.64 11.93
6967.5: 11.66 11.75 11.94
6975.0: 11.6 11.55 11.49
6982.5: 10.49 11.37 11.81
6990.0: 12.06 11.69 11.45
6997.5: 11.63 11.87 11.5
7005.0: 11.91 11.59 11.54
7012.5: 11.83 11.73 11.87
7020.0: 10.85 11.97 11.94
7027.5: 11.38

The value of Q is 11.5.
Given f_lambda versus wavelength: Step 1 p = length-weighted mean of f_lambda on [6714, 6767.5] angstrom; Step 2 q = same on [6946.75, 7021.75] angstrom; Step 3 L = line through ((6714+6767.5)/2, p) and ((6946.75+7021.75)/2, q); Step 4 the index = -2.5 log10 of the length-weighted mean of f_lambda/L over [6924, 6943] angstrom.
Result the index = 0.012 mag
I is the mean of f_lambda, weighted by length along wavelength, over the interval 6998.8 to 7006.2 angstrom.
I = 11.8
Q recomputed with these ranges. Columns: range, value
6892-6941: 11.3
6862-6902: 11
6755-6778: 11.5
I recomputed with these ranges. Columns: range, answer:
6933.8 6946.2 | 11.7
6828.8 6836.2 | 11.5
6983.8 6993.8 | 11.7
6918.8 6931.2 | 11.1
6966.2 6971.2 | 11.7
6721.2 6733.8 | 11.7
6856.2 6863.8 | 10.8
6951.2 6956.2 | 11.9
